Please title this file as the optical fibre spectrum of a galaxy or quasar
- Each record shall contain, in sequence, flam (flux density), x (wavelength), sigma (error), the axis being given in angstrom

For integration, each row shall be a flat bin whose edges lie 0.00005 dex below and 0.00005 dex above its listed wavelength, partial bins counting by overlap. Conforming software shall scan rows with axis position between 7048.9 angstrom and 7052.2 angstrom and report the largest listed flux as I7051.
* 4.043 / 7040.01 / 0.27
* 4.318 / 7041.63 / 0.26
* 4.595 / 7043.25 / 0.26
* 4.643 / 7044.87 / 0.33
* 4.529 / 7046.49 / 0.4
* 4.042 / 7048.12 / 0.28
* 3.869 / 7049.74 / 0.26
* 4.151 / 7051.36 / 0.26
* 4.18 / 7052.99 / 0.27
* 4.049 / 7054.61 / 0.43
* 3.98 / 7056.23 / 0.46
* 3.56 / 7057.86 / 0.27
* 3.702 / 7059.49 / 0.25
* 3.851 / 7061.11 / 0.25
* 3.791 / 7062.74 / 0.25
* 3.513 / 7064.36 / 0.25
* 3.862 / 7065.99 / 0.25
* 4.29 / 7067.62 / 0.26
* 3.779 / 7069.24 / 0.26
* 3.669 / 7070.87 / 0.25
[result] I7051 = 4.151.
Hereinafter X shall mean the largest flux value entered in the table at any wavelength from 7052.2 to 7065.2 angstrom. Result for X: 4.18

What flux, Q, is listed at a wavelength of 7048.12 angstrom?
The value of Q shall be 4.042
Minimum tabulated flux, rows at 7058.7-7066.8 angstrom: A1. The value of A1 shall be 3.513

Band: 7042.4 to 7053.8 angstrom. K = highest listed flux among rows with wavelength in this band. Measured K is 4.643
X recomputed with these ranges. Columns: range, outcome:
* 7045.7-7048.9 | 4.529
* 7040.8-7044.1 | 4.595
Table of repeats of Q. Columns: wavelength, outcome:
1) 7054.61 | 4.049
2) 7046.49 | 4.529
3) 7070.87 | 3.669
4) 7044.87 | 4.643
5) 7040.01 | 4.043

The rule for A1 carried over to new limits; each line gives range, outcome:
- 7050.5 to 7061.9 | 3.56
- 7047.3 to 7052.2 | 3.869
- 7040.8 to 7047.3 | 4.318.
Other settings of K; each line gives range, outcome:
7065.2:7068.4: 4.29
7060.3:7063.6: 3.851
